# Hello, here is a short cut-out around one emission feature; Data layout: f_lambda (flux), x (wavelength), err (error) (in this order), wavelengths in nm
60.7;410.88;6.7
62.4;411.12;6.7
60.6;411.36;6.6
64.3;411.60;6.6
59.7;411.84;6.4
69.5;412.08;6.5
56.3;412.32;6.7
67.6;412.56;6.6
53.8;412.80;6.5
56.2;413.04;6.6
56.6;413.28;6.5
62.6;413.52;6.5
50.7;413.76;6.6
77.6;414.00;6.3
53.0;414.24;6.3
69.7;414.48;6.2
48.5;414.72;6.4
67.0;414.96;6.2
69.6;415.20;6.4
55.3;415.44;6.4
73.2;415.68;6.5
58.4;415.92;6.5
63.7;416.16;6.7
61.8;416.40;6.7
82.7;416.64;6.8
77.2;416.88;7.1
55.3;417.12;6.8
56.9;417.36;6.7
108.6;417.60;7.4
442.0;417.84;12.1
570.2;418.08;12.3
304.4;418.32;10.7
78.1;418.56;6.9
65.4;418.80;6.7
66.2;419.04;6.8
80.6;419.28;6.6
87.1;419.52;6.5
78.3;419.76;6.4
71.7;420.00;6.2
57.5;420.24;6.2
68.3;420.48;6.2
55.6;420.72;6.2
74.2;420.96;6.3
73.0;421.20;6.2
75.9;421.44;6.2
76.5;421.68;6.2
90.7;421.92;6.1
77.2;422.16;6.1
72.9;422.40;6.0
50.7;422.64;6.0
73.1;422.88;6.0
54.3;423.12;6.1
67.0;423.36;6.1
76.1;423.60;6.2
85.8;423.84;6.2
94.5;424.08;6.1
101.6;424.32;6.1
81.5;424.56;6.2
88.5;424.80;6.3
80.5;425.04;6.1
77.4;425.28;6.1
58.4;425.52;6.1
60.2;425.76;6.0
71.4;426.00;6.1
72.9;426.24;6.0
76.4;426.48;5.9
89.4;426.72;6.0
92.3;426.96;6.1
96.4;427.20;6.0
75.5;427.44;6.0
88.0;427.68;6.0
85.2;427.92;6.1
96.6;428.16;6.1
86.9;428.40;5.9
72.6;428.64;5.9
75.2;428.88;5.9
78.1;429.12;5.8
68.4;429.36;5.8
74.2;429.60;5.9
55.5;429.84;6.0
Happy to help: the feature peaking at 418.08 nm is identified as [O II]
